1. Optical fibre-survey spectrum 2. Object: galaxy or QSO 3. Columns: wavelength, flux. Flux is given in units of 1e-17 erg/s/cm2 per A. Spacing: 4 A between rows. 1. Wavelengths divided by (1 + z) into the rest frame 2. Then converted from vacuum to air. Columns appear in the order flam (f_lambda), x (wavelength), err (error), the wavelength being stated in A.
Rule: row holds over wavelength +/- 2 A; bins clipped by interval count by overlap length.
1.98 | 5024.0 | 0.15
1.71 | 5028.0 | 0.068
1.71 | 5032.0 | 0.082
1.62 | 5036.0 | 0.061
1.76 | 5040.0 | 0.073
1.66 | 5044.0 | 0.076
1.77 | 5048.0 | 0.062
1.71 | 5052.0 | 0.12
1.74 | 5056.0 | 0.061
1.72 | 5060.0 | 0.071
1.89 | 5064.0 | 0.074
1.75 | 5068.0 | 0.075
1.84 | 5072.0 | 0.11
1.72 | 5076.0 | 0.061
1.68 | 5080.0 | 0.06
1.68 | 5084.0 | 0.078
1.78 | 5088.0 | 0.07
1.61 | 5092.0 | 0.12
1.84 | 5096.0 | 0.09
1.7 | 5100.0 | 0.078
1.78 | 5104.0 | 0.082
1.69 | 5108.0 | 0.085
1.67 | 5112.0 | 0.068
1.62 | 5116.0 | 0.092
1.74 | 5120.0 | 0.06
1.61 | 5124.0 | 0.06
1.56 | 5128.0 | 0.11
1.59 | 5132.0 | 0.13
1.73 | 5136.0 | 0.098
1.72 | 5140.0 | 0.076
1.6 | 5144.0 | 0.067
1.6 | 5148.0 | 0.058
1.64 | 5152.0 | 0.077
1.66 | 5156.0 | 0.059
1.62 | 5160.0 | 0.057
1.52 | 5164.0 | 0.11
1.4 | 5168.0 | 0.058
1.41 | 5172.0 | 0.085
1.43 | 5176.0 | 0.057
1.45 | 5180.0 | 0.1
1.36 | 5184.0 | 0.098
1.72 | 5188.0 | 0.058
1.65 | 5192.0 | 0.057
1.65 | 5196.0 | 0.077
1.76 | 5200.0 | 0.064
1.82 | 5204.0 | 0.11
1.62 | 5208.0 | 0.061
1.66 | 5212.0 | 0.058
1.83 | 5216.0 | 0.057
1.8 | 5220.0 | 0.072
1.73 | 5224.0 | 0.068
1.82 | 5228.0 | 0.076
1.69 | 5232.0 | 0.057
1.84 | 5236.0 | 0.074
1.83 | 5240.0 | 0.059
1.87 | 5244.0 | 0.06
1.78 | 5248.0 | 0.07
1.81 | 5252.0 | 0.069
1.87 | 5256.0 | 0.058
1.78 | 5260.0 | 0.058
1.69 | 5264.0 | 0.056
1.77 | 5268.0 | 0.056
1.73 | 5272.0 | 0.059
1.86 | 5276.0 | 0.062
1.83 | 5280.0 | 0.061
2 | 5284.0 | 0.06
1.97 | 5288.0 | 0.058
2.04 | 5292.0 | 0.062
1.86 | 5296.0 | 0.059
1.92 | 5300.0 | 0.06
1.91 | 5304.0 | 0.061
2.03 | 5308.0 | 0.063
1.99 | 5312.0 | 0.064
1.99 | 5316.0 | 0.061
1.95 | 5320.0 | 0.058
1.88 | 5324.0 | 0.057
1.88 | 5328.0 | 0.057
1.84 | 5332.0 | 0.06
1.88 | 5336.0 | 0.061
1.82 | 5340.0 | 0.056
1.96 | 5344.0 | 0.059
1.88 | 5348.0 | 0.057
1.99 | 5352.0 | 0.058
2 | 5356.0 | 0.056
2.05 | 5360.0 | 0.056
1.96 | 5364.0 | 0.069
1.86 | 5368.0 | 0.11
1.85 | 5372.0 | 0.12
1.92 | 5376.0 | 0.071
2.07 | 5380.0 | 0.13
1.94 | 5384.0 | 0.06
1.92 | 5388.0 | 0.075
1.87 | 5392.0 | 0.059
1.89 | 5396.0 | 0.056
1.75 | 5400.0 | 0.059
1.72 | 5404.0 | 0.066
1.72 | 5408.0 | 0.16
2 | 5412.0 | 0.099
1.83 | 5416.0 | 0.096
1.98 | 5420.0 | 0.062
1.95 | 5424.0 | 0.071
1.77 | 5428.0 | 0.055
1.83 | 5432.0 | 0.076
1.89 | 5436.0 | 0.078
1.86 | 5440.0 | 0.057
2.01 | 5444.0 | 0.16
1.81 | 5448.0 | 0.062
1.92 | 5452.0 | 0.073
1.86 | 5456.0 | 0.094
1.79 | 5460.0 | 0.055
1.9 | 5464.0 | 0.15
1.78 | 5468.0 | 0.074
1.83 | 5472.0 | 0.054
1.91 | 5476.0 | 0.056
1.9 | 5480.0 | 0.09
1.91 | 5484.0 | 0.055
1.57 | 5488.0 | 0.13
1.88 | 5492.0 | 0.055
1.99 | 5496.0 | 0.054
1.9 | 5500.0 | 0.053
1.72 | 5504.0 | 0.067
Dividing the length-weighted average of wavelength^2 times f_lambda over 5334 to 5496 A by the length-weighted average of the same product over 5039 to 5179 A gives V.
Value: 1.27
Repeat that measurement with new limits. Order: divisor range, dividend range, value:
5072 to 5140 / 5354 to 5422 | 1.25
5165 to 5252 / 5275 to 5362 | 1.20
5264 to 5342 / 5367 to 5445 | 1.03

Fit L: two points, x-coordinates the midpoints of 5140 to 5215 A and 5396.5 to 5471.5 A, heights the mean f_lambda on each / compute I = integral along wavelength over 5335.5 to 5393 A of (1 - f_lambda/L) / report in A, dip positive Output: -4.85 A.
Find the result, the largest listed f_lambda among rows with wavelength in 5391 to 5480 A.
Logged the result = 2.01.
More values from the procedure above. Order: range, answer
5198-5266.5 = 1.87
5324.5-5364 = 2.05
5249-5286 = 2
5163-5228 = 1.83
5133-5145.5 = 1.73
